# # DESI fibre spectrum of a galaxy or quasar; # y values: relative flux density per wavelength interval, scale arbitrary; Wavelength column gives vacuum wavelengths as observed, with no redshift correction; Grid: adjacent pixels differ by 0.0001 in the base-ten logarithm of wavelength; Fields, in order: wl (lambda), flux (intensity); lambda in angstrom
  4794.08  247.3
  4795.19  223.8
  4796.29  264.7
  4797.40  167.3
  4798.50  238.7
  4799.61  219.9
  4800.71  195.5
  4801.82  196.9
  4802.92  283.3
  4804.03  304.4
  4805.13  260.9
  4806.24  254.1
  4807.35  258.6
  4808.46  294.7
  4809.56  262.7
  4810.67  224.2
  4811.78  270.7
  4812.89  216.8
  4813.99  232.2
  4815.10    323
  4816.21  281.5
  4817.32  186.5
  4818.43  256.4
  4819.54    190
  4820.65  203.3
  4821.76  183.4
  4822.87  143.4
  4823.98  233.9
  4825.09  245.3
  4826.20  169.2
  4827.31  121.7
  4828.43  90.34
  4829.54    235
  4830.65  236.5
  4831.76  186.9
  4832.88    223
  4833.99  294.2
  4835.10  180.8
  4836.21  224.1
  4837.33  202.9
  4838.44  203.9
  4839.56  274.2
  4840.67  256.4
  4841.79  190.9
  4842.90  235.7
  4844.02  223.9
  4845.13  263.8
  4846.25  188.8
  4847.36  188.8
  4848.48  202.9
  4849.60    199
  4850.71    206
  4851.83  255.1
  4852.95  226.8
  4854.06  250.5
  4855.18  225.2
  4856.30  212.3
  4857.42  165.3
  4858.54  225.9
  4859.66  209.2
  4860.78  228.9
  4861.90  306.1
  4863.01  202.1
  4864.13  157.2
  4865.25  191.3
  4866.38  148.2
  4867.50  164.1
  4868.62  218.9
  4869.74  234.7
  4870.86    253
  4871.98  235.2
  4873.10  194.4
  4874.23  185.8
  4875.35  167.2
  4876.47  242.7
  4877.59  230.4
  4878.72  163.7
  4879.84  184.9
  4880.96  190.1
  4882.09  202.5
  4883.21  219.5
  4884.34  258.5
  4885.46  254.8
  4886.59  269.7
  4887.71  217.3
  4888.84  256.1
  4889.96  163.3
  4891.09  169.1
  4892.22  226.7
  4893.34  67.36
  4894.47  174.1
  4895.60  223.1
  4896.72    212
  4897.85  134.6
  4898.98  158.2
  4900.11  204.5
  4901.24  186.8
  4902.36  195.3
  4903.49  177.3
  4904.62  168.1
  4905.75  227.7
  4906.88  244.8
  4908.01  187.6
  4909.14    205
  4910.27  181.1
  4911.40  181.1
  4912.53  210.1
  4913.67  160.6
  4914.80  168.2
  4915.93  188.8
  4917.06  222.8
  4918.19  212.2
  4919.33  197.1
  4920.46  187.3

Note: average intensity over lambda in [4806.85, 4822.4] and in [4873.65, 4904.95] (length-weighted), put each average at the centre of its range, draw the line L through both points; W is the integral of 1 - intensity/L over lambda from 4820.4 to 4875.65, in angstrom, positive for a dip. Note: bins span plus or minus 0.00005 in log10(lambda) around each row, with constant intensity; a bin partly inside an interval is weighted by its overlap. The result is 2.80 angstrom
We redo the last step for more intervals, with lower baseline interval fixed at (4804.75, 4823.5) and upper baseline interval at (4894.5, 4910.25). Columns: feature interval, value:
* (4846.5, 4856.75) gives 0.04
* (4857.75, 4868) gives 0.49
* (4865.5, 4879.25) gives 0.34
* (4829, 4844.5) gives -0.02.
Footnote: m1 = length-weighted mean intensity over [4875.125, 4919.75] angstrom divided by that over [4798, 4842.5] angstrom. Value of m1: 0.87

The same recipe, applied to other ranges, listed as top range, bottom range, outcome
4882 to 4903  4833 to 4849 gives 0.89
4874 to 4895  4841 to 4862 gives 0.92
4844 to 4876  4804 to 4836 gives 0.94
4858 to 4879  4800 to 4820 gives 0.84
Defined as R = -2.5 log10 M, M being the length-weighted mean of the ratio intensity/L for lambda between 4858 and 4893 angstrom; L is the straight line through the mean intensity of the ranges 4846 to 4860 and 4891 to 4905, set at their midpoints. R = -0.09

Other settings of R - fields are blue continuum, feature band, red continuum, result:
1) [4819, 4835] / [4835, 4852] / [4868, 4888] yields -0.079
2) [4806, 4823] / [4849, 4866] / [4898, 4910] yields 0.000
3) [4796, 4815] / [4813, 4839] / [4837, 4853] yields 0.109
